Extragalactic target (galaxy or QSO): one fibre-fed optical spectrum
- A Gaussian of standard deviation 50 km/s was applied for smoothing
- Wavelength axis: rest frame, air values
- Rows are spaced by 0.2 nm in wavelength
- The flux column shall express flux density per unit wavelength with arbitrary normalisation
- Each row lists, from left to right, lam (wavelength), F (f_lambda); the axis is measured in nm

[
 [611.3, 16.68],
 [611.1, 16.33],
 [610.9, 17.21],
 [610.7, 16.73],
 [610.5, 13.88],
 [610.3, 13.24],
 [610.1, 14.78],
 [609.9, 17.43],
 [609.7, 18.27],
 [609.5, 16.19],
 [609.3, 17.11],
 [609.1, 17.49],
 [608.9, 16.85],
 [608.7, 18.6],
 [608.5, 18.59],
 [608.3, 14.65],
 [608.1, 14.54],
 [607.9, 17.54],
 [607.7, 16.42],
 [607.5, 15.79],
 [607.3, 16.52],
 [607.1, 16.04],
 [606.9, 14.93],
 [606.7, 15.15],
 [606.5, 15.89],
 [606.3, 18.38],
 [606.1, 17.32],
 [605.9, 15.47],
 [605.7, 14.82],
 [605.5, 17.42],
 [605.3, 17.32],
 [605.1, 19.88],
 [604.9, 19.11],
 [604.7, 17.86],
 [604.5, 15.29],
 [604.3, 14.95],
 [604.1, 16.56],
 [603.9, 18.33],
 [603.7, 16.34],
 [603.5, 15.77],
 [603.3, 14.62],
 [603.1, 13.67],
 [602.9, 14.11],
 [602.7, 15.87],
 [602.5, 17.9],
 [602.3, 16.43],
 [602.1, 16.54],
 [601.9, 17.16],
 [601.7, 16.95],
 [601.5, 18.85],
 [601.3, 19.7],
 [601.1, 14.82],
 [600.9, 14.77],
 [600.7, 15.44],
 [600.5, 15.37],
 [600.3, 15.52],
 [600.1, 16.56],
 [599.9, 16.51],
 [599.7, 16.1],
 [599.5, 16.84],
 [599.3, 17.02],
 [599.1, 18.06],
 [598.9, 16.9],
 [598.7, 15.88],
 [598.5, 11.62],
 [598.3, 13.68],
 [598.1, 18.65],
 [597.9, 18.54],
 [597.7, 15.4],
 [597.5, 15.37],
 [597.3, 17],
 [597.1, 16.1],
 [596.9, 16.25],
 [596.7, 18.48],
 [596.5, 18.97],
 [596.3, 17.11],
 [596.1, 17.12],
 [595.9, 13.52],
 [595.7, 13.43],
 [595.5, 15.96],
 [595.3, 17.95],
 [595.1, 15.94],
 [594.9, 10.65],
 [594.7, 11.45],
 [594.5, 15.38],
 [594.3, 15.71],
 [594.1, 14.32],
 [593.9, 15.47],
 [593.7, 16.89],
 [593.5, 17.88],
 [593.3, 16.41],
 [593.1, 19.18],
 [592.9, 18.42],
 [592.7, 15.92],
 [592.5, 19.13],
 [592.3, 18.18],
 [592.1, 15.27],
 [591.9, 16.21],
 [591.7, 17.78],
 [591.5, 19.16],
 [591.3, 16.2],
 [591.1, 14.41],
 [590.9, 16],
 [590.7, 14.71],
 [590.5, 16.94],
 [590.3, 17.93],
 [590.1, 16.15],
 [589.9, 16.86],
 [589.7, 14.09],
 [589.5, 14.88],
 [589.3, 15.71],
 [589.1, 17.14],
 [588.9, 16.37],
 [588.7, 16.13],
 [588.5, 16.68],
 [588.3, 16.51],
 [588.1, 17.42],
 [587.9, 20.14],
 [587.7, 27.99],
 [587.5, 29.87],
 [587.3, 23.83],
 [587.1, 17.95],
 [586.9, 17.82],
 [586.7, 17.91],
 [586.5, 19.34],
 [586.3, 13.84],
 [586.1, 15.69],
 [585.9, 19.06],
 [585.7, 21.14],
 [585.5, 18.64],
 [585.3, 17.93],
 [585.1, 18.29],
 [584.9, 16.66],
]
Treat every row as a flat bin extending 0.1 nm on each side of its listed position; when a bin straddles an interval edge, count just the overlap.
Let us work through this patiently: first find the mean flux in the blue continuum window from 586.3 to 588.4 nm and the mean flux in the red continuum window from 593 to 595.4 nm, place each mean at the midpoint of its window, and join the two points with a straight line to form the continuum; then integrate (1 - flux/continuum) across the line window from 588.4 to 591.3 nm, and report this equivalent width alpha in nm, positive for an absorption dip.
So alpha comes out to 0.421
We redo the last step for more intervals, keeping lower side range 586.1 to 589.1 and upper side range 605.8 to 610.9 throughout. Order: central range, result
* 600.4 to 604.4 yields 0.22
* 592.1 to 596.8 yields 0.53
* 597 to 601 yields 0.35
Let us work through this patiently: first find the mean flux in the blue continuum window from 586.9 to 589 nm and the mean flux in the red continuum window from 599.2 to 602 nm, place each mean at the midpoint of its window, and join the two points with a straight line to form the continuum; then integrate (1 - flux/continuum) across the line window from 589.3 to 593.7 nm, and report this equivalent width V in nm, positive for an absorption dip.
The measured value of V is 0.552 nm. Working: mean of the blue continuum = 20.2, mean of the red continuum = 16.5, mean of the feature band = 16.7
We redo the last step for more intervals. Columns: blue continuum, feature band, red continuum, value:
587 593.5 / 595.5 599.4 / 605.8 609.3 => 0.23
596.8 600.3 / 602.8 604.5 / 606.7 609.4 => 0.09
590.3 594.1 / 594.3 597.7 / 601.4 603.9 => 0.20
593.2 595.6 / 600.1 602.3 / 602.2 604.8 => -0.10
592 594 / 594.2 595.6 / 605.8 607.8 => 0.20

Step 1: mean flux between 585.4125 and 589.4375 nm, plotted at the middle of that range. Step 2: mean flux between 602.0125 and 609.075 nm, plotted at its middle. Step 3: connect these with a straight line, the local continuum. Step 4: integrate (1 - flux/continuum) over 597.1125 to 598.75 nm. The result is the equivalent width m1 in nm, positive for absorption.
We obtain 0.160 nm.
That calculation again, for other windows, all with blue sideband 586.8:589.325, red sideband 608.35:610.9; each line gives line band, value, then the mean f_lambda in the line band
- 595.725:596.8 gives 0.10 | 16.8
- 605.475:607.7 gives 0.12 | 16.1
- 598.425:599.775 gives 0.14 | 16.1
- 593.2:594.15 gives 0.13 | 16.3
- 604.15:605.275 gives -0.01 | 17.4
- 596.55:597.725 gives 0.11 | 16.6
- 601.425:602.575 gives 0.03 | 17.3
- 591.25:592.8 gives 0.15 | 17.3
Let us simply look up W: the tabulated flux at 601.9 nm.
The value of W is 17.16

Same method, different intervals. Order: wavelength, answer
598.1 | 18.65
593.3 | 16.41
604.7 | 17.86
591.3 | 16.2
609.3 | 17.11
